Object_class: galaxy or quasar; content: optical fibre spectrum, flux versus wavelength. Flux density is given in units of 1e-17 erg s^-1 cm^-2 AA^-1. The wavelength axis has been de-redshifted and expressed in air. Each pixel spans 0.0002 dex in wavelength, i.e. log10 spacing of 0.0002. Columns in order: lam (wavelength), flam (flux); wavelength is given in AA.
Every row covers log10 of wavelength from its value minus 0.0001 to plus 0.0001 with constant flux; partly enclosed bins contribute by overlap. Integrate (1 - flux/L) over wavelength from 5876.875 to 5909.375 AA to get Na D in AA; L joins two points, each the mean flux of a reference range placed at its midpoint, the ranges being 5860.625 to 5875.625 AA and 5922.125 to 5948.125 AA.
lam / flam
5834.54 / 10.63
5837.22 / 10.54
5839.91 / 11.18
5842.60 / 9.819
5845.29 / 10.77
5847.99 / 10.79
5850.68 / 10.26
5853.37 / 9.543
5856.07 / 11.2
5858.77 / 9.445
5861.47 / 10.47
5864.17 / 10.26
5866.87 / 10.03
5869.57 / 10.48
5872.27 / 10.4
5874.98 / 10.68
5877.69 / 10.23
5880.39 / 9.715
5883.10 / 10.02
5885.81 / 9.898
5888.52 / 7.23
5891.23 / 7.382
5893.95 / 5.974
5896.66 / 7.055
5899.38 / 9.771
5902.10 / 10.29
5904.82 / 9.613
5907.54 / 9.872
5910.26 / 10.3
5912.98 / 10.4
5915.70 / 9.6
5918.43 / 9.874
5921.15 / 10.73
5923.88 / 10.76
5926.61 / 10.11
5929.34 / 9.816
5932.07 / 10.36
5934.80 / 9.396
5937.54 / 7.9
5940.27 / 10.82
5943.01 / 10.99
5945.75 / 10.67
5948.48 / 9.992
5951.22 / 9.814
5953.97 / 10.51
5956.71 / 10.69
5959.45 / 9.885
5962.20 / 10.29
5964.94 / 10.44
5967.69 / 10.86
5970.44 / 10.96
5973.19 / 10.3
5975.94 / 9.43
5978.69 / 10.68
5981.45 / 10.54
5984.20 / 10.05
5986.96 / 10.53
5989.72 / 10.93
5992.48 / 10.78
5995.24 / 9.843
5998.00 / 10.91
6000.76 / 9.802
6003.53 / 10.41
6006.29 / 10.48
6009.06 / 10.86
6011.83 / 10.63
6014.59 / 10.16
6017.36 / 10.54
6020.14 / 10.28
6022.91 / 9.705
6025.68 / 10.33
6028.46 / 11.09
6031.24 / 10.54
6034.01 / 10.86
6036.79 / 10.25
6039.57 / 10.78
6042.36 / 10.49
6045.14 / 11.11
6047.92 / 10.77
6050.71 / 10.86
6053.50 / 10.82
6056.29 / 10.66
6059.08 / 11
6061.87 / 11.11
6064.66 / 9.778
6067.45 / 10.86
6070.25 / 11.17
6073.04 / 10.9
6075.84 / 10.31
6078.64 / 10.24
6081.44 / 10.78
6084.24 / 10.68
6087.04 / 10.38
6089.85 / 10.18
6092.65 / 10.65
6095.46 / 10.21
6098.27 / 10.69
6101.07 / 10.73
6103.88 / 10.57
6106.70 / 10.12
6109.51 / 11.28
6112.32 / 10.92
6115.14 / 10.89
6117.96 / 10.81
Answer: 4.3 AA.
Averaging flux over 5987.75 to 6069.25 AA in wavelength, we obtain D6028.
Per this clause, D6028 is 10.6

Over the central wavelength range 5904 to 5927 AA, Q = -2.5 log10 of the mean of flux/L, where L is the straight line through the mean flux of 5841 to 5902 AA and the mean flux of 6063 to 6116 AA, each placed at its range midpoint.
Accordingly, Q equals -0.04 mag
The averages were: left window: 9.63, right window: 10.6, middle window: 10.2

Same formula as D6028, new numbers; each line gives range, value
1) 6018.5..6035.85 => 10.5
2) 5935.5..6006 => 10.3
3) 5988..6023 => 10.4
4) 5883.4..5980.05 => 9.8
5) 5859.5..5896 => 9.4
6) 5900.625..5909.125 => 9.93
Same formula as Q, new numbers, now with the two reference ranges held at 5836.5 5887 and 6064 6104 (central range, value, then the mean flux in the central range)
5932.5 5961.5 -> 0.03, 10.1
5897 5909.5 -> 0.07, 9.67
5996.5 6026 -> 0.01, 10.4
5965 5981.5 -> 0.00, 10.5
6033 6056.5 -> -0.02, 10.7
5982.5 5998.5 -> 0.00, 10.5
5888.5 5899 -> 0.40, 7.13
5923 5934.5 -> 0.02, 10.2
